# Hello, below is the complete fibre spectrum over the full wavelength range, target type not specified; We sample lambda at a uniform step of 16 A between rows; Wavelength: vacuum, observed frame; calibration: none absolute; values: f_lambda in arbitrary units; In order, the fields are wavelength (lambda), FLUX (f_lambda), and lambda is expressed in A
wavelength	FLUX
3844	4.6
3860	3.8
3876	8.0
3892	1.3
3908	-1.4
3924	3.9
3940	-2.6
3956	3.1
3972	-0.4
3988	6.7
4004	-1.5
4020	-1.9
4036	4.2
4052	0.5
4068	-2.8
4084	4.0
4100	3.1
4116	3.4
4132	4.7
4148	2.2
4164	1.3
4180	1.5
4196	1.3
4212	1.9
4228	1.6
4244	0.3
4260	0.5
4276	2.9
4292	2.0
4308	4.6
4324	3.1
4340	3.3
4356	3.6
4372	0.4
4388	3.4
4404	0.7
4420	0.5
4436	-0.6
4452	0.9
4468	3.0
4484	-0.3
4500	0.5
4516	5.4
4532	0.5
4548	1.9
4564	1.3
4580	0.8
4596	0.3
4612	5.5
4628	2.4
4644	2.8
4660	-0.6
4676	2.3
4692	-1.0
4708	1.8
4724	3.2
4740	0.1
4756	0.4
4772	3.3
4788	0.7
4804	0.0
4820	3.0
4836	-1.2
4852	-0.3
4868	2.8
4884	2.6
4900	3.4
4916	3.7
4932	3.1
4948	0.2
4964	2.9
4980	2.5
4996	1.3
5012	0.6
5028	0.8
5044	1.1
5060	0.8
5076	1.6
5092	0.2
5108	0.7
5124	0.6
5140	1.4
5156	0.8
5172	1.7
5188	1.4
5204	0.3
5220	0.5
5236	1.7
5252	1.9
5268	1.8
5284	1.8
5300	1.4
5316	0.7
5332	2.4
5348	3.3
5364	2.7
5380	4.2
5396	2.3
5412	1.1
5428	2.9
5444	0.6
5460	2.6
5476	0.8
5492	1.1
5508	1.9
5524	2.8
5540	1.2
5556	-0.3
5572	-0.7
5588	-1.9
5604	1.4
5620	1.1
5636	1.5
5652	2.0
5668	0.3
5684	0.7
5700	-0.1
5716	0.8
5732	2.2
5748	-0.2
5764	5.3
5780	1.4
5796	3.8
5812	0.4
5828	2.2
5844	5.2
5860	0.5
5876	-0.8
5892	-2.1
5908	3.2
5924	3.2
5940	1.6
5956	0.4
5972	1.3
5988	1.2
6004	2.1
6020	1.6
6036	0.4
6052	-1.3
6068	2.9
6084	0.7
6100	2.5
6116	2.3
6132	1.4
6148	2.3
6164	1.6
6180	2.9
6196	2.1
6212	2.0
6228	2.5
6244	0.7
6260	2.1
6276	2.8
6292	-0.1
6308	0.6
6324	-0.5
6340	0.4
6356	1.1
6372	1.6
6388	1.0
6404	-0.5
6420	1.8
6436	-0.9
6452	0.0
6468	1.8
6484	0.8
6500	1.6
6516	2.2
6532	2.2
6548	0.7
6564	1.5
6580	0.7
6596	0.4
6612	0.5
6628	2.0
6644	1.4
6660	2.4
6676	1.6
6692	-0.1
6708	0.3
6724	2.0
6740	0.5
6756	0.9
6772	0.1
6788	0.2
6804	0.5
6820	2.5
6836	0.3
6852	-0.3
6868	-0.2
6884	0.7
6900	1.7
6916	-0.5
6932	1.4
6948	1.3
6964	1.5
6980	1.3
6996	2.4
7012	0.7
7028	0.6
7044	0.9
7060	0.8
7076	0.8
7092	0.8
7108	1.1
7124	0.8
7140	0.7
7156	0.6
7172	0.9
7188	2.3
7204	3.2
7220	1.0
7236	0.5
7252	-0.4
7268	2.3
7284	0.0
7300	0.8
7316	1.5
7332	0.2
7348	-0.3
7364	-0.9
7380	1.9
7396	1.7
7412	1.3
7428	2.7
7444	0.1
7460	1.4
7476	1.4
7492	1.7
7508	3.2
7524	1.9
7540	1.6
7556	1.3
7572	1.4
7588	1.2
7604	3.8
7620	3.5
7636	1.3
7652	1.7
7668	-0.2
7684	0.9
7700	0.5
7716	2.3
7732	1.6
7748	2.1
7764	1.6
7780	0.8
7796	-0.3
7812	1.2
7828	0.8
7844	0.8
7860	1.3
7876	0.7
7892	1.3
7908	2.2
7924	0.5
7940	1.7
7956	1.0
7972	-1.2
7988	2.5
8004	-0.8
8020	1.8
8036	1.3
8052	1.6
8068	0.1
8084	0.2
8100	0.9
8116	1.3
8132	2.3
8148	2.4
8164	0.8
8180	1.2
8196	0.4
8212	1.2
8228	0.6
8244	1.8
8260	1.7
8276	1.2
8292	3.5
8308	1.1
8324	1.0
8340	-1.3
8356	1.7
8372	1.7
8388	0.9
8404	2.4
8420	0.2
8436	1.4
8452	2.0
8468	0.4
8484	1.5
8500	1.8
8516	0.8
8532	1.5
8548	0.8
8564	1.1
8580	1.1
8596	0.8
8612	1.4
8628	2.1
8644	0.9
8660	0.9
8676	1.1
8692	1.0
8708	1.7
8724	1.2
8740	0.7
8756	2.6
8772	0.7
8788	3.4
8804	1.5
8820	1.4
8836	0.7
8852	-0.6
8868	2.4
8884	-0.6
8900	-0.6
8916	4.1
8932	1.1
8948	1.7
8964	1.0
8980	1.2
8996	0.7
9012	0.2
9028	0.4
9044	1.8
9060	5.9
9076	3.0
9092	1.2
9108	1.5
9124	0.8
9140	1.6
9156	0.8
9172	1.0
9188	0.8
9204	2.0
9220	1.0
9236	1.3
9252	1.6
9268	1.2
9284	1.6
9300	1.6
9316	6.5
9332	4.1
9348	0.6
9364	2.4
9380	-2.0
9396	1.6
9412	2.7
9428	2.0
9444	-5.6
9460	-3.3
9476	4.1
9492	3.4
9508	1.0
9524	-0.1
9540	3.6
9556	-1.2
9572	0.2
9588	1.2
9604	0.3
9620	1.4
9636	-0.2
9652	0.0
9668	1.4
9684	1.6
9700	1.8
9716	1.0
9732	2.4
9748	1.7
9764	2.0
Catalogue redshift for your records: 1.43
